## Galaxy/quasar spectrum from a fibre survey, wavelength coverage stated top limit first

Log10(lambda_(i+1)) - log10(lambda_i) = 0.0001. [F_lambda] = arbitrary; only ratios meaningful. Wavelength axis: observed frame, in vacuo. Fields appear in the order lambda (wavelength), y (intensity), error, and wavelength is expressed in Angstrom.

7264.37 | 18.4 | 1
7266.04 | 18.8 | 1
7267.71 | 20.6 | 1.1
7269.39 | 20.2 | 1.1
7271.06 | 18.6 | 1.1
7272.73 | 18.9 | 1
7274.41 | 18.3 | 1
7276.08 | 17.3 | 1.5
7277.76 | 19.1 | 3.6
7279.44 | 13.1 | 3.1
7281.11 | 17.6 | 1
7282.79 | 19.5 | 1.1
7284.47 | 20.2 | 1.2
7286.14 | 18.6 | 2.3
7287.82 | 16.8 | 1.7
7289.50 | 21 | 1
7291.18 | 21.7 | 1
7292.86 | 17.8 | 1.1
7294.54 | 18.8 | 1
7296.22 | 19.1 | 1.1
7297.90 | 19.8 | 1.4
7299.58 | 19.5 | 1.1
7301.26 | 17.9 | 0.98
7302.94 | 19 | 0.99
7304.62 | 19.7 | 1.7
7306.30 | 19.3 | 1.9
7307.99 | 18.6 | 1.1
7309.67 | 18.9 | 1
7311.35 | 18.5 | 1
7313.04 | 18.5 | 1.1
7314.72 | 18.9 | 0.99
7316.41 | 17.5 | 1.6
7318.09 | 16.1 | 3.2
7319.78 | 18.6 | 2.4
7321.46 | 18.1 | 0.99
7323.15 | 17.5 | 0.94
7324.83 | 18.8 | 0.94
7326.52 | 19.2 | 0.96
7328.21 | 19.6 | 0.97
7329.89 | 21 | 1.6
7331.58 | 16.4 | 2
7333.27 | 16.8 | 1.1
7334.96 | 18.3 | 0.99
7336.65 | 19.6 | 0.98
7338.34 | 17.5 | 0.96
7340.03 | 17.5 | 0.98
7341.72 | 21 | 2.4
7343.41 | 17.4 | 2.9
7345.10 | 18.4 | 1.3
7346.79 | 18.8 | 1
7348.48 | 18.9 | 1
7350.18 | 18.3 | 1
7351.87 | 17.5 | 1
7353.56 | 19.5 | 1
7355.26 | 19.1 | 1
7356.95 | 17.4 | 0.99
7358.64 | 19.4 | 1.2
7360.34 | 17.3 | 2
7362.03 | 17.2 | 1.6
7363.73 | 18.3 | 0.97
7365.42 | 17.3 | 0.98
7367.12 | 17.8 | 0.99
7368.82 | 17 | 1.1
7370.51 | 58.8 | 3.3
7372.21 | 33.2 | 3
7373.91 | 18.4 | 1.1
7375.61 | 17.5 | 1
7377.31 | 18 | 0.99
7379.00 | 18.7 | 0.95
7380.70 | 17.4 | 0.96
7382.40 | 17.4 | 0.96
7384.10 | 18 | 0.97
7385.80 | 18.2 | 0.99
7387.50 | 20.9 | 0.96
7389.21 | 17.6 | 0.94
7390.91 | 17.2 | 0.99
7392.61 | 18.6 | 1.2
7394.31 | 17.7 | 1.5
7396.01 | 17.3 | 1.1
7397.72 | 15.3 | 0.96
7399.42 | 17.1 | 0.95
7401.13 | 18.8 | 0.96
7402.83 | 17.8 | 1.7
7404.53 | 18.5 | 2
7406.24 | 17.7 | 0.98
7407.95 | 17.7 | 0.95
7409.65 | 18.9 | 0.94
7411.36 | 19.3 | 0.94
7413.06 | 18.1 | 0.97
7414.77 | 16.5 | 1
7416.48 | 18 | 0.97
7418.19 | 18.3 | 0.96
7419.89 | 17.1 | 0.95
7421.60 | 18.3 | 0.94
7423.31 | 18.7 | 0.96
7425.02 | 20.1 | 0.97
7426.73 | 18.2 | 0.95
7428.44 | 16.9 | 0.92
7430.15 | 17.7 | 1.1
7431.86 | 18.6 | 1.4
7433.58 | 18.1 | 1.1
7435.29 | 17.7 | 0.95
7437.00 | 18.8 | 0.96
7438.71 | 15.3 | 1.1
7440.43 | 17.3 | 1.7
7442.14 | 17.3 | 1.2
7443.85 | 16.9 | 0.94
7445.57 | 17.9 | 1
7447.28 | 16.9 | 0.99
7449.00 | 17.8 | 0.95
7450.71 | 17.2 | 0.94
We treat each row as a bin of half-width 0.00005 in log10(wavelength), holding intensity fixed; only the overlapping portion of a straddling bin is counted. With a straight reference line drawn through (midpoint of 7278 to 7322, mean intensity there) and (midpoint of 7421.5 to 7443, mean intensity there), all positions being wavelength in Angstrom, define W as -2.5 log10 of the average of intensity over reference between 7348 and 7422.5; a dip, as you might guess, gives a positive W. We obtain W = -0.06 mag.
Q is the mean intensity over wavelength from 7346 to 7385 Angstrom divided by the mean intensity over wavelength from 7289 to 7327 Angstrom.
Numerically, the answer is 1.09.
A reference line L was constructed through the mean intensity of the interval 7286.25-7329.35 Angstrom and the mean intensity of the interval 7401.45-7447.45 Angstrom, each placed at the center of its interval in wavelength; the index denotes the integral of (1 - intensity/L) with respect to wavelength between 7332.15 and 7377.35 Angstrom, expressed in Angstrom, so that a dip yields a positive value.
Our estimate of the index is -4.5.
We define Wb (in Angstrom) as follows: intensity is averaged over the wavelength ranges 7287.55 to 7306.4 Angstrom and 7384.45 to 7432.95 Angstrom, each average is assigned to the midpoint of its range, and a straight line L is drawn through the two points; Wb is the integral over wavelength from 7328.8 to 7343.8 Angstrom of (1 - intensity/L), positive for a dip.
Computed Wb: 0.3 Angstrom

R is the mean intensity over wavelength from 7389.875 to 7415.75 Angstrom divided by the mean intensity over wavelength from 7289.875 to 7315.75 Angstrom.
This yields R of 0.93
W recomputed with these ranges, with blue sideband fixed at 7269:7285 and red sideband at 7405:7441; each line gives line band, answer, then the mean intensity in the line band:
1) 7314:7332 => -0.02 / 18.4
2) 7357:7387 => -0.17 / 21.1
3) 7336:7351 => -0.03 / 18.6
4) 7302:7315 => -0.05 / 18.9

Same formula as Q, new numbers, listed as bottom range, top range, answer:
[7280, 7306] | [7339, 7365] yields 0.96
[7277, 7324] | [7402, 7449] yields 0.96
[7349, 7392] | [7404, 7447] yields 0.88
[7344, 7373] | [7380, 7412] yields 0.84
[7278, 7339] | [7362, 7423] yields 1.05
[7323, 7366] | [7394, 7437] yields 0.98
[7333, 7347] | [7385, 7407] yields 0.97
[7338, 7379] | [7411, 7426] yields 0.89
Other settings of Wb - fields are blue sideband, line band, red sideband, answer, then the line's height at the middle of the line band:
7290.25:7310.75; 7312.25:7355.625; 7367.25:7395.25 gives 3.66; 20.1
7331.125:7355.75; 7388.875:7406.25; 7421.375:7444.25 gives 0.44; 18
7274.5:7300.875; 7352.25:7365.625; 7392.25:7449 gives -0.02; 18.2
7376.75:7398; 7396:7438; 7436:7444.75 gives -1.21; 17.5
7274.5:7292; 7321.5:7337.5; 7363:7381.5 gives 1.74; 20.8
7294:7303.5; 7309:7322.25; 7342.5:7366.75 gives 0.46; 18.8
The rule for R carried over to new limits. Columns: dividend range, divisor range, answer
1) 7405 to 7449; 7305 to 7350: 0.97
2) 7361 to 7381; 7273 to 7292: 1.22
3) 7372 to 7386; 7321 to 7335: 1.04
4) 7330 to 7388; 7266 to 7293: 1.06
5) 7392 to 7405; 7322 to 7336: 0.95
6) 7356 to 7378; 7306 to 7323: 1.21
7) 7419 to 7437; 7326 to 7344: 0.98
